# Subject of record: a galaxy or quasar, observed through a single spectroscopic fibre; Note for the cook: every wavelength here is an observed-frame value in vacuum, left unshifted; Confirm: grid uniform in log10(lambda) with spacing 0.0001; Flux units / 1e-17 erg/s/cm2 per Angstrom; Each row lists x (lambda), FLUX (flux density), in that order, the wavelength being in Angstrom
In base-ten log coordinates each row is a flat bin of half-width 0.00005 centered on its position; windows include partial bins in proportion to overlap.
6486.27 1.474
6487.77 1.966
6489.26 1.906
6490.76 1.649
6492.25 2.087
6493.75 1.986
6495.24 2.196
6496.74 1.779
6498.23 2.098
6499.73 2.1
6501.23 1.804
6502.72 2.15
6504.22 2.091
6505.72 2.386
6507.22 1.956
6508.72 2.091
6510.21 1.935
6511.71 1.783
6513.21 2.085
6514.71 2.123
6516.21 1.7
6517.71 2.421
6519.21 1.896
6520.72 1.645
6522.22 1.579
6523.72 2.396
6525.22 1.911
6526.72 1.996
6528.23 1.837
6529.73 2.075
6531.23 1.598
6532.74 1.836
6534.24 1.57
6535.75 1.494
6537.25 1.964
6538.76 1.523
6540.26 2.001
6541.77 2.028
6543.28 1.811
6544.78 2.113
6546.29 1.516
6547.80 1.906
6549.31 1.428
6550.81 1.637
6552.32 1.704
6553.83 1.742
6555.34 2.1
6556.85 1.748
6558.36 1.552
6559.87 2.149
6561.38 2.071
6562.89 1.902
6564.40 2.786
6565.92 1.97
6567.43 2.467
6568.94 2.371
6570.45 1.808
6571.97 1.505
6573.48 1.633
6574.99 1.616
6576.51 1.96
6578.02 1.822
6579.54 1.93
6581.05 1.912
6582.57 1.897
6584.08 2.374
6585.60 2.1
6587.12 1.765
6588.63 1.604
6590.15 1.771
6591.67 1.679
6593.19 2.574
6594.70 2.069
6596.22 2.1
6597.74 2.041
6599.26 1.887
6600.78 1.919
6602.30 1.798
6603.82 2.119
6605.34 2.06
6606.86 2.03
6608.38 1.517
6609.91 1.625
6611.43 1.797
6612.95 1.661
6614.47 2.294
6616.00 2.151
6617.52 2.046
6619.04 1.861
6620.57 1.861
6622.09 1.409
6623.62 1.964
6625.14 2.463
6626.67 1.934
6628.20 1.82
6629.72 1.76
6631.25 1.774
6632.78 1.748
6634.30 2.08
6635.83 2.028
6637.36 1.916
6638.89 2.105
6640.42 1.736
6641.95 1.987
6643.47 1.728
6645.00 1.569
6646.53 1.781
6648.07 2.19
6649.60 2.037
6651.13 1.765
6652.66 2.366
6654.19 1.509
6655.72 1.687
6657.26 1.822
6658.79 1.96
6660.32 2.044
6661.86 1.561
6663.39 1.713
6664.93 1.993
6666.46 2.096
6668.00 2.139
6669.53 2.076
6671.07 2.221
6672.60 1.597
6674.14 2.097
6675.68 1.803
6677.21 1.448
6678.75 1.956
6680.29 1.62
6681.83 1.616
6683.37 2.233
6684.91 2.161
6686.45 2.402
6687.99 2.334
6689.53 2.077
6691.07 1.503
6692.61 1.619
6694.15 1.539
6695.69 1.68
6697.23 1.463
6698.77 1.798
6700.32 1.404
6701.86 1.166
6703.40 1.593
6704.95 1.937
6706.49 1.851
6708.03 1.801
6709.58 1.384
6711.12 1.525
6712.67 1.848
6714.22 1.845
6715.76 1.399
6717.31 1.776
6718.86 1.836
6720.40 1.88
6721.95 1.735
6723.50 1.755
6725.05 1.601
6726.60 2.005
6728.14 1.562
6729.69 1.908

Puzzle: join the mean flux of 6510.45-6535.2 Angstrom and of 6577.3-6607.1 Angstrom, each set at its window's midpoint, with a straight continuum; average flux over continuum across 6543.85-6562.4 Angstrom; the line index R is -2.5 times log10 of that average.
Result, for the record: 0.07 mag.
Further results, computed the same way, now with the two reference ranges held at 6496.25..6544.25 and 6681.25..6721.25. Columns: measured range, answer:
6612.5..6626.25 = -0.08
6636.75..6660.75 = -0.05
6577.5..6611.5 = -0.04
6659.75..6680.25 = -0.06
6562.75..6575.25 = -0.08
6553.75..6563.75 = -0.01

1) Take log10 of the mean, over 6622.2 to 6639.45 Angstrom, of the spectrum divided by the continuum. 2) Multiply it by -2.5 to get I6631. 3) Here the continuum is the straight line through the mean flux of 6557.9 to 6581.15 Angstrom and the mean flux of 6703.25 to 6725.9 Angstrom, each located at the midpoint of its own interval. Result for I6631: -0.04 mag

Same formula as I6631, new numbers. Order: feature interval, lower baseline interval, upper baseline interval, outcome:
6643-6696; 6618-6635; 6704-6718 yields -0.056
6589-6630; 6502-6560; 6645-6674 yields -0.018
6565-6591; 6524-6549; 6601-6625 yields -0.030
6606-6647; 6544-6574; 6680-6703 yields -0.022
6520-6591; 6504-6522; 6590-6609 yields 0.062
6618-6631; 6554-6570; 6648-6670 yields 0.056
